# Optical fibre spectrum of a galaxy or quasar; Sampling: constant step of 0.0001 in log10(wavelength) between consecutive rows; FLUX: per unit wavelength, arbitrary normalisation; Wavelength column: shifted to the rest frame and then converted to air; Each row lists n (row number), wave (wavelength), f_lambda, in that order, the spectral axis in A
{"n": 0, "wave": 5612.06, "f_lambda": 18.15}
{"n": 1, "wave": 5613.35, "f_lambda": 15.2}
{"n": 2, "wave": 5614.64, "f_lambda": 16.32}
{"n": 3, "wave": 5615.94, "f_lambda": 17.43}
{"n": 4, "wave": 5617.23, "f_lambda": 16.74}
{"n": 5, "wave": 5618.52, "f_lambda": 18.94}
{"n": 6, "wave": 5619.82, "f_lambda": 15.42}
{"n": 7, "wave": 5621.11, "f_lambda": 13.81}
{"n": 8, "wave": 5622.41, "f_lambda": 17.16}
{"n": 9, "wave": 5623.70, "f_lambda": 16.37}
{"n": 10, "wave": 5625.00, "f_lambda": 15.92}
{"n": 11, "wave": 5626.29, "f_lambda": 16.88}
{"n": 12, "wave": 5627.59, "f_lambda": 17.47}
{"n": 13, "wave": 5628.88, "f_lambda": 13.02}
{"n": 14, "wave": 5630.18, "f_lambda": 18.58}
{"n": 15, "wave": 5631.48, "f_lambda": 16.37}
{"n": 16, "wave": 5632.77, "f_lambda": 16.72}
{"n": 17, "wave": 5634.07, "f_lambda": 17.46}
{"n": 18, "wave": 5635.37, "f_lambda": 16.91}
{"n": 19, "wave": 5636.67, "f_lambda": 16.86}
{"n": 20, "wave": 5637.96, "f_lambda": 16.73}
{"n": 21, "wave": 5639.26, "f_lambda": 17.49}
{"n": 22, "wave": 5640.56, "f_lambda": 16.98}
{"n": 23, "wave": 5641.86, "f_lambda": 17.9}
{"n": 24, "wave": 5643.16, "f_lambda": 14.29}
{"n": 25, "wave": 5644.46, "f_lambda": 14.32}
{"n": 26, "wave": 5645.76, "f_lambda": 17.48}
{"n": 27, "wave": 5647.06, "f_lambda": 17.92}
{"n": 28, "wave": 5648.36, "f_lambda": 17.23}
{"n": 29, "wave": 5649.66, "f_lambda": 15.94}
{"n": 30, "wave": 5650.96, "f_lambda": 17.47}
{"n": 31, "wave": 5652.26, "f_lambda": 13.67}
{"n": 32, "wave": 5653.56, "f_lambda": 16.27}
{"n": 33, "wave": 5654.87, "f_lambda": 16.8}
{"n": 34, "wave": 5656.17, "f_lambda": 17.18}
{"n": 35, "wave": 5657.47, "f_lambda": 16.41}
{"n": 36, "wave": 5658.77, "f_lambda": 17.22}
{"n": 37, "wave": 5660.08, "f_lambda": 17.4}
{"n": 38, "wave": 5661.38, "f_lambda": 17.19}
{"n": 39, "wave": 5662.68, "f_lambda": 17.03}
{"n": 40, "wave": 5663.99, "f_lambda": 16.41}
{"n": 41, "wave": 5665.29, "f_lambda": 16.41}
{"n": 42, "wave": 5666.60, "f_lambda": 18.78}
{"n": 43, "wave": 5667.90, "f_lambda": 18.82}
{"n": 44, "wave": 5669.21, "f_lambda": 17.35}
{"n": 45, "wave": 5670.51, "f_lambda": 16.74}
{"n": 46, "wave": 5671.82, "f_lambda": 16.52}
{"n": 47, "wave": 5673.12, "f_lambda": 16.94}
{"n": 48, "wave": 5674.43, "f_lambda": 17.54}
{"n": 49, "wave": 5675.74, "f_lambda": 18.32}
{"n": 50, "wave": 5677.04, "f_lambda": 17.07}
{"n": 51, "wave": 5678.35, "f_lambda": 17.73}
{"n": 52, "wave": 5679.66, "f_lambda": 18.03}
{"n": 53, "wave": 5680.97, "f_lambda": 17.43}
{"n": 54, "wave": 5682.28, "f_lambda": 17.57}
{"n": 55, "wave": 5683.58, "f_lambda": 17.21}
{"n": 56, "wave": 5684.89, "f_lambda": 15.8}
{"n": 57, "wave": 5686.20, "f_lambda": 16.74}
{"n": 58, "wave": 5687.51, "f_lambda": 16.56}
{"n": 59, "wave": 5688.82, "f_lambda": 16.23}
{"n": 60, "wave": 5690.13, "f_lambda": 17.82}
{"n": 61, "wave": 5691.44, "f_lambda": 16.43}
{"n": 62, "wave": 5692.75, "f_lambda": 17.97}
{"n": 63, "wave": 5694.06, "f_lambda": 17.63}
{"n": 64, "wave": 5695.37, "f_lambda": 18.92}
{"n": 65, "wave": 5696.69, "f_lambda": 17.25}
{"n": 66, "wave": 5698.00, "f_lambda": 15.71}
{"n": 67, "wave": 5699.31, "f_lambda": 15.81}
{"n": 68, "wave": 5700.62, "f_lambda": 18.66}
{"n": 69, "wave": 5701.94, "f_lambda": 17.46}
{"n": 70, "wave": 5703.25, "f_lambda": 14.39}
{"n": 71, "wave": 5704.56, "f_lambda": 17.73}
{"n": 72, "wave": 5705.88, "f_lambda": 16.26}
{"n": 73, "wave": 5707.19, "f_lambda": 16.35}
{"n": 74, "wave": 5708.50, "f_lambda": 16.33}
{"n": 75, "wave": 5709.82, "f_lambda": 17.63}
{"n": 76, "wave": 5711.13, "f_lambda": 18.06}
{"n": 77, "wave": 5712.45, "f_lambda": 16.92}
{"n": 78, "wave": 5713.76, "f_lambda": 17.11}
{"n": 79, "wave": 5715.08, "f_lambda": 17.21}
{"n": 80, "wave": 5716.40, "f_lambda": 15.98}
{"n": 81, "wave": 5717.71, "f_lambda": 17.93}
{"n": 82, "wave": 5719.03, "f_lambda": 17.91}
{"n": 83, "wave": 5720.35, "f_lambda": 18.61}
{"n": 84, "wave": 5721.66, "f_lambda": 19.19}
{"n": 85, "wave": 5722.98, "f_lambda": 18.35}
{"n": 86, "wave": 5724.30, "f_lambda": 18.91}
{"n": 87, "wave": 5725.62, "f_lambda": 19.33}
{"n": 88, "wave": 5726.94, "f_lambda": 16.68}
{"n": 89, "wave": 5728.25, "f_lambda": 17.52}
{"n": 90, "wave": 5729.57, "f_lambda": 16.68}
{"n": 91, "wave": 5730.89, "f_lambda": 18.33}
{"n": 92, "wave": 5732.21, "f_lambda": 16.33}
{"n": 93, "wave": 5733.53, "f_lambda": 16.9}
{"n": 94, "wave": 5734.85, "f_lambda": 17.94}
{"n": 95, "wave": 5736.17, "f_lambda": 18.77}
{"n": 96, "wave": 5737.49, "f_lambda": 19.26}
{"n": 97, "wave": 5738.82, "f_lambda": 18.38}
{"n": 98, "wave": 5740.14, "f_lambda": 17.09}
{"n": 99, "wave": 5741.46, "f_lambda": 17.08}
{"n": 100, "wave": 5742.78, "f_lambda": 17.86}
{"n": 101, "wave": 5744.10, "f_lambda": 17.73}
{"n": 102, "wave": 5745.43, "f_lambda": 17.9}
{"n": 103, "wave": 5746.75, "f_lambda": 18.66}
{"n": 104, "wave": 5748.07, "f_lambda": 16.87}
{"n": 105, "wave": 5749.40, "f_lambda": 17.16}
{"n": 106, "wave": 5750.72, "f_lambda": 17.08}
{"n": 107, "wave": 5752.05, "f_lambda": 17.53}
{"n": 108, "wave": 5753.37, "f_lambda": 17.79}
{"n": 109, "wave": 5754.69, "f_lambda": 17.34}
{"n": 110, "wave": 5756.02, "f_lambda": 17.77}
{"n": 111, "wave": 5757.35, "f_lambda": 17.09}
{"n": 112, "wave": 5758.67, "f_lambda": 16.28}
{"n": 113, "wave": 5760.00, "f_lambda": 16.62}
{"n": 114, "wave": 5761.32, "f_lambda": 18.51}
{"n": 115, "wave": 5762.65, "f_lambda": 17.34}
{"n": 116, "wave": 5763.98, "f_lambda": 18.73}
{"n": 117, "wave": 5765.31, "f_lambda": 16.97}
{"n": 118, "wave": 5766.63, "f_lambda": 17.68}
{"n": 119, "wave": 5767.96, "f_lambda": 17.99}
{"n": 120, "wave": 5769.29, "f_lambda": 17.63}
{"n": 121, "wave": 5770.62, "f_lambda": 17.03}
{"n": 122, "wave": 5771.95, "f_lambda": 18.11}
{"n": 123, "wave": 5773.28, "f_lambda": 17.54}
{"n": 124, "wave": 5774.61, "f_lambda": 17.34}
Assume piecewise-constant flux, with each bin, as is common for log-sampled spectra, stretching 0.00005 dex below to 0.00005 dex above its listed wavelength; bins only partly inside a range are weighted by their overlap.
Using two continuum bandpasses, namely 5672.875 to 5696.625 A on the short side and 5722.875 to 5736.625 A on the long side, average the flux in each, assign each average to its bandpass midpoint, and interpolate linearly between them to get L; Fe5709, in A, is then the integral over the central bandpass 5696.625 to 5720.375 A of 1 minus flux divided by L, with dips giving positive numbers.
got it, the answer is 0.8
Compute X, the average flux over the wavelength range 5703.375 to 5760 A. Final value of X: 17.5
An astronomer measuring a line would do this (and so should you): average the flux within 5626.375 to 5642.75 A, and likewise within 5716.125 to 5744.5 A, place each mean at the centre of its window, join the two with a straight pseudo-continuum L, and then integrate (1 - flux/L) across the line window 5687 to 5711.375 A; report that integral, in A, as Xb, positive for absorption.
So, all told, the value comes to 0.8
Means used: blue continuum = 16.8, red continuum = 17.9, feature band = 17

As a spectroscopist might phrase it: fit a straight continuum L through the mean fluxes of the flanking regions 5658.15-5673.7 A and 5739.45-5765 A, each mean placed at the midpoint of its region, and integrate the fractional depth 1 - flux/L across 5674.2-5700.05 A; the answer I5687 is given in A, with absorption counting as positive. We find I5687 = 0.2 A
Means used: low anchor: 17.2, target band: 17.2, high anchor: 17.5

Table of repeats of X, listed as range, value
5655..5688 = 17.2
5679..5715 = 17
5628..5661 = 16.6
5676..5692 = 17.1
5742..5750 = 17.7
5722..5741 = 17.9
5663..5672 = 17.3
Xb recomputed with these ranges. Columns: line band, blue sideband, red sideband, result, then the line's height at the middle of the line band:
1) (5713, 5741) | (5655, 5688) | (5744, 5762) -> -0.7 A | 17.4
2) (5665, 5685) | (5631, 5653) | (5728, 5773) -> -0.7 A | 16.9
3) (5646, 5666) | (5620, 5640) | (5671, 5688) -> 0.2 A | 16.9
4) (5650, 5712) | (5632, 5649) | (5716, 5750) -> 0.7 A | 17.2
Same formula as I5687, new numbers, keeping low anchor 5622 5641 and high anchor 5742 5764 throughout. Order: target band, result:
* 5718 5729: -0.62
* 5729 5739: -0.24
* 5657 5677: -0.38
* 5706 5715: 0.11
